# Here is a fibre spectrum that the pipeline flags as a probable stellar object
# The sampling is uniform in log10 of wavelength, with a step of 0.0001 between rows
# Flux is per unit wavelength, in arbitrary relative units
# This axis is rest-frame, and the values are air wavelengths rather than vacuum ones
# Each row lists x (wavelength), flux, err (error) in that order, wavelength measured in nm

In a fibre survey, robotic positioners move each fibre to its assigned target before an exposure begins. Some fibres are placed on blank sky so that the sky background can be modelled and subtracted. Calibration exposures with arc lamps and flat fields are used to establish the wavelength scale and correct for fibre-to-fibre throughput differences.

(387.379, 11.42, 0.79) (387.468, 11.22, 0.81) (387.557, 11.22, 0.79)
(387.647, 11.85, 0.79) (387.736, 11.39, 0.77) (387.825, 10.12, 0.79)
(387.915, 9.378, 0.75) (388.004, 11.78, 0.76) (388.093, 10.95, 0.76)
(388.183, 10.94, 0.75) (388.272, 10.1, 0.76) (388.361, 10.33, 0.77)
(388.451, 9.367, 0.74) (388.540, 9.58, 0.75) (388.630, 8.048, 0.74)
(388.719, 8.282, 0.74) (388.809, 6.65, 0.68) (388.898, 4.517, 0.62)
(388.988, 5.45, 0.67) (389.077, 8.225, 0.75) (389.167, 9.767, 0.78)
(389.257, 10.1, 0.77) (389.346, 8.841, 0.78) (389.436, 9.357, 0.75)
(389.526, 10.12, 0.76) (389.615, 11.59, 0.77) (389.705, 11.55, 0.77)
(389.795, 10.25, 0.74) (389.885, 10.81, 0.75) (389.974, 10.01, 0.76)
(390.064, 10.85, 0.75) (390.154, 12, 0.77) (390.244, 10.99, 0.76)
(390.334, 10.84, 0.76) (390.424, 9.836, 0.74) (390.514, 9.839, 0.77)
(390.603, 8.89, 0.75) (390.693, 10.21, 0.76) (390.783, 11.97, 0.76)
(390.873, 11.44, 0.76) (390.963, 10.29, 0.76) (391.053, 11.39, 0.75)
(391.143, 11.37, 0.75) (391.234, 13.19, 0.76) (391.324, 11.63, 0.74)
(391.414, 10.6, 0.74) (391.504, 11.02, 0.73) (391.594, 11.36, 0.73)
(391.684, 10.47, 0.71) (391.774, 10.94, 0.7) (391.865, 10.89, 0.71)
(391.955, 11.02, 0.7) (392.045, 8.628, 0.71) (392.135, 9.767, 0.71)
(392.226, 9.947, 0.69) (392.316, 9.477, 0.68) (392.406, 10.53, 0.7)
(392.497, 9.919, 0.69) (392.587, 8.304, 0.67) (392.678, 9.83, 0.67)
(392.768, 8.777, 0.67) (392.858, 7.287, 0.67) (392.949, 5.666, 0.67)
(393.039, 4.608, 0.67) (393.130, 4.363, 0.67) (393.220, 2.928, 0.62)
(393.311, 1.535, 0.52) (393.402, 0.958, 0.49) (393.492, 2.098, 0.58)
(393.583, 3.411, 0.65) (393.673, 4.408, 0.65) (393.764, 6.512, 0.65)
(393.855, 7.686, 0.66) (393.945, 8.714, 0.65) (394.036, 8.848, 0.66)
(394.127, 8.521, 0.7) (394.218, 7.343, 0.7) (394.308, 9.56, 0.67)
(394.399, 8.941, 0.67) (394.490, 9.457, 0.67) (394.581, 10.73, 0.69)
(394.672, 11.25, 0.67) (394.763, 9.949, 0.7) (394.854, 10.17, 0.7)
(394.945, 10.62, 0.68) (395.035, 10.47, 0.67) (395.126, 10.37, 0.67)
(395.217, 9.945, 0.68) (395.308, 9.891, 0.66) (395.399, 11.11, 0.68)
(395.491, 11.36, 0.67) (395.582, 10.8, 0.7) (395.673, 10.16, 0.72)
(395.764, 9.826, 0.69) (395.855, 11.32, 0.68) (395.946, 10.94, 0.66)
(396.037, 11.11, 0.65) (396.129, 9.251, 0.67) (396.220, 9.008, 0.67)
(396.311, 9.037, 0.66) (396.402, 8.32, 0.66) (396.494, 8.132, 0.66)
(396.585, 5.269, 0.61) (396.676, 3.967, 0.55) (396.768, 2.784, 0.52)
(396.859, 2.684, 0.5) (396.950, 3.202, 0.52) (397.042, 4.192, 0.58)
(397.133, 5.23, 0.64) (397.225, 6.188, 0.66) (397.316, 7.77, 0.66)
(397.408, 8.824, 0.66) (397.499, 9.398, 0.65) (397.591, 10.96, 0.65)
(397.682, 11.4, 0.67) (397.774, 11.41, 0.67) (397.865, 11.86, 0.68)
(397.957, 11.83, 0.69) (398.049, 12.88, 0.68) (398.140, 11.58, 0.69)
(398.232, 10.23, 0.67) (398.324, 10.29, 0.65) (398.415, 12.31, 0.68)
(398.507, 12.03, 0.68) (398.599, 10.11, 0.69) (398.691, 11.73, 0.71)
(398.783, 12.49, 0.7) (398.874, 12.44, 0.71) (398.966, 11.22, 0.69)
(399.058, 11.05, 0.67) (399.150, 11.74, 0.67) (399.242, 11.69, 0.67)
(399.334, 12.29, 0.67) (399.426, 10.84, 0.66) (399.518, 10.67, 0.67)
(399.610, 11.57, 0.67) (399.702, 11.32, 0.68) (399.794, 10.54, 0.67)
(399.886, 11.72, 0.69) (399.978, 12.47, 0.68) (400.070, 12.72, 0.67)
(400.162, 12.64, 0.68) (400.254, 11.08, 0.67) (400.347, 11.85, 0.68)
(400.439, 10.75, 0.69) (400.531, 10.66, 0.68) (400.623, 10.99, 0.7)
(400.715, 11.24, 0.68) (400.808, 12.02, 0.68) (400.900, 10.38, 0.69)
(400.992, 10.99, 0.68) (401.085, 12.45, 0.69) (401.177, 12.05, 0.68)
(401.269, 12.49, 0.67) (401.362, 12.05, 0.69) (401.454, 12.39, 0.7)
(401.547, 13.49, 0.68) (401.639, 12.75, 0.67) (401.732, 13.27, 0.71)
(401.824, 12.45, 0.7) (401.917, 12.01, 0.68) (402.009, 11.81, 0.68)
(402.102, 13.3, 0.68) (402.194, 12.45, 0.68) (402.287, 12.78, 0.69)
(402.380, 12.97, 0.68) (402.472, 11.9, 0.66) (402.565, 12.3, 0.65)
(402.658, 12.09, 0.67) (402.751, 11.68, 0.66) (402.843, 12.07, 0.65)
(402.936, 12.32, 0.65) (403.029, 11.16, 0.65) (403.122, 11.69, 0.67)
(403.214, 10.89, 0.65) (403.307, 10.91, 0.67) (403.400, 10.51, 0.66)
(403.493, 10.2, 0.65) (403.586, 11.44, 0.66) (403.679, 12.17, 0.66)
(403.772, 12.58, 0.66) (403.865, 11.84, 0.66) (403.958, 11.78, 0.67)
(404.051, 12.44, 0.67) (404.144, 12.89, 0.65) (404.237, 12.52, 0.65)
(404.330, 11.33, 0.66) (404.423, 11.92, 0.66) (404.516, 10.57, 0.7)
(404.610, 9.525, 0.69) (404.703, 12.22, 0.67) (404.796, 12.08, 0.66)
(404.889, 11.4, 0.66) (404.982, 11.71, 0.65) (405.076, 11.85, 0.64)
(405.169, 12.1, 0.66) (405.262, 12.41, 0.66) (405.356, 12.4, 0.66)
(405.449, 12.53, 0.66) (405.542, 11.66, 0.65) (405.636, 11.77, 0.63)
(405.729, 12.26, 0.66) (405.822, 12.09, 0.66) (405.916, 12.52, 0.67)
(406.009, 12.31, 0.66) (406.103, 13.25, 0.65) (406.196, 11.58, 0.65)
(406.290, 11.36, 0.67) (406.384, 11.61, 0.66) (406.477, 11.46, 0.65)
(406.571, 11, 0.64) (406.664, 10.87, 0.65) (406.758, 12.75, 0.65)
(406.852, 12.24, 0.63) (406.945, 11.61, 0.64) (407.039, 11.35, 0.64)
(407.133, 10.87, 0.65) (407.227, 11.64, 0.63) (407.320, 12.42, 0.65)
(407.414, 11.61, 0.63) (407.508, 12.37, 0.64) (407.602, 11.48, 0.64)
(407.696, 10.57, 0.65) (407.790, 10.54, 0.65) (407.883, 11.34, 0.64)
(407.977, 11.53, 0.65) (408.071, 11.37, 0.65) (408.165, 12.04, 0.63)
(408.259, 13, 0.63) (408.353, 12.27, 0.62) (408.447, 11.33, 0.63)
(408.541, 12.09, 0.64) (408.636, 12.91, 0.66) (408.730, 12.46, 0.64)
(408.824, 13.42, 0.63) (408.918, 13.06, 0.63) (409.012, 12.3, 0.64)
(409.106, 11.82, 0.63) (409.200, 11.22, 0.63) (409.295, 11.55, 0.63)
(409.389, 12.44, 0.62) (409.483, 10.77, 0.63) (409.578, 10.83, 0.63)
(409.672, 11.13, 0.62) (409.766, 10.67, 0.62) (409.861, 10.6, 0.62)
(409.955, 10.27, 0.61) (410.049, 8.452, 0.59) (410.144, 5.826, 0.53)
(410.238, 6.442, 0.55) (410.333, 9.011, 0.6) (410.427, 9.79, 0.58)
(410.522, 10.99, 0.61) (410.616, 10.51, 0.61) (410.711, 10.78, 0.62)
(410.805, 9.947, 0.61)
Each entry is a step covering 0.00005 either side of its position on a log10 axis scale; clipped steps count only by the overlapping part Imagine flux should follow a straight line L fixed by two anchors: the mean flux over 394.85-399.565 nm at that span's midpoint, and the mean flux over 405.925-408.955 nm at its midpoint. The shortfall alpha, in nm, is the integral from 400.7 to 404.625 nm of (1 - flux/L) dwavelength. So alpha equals -0.393 nm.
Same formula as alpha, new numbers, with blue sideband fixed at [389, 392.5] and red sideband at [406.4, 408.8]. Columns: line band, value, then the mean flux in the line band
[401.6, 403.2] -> -0.13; 12.3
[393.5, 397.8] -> 0.95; 8.45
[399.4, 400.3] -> -0.03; 11.6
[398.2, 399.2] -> -0.03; 11.4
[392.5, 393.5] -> 0.49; 5.44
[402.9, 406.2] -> -0.08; 11.8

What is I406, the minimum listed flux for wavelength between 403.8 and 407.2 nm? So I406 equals 9.525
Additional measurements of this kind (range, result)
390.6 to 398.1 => 0.958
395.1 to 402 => 2.684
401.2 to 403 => 11.68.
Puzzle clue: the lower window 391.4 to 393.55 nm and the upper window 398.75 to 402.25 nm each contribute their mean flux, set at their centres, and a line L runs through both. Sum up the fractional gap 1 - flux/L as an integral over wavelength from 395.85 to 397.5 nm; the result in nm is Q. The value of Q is 0.480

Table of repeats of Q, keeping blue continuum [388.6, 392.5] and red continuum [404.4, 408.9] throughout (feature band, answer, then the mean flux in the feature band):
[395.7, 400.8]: 0.435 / 10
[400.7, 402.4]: -0.152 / 12.3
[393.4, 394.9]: 0.390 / 7.76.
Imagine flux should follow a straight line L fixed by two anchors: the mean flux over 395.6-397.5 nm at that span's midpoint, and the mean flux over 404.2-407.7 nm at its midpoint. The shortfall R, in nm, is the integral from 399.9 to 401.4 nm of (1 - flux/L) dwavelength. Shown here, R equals -0.38 nm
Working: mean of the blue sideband 7.46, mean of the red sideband 11.8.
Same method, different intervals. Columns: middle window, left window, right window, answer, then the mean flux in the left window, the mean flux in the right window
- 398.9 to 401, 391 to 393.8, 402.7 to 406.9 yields -0.22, 8.16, 11.8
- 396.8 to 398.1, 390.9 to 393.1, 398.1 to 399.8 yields 0.32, 9.84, 11.4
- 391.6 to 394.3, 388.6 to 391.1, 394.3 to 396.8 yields 0.60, 9.73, 9.45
